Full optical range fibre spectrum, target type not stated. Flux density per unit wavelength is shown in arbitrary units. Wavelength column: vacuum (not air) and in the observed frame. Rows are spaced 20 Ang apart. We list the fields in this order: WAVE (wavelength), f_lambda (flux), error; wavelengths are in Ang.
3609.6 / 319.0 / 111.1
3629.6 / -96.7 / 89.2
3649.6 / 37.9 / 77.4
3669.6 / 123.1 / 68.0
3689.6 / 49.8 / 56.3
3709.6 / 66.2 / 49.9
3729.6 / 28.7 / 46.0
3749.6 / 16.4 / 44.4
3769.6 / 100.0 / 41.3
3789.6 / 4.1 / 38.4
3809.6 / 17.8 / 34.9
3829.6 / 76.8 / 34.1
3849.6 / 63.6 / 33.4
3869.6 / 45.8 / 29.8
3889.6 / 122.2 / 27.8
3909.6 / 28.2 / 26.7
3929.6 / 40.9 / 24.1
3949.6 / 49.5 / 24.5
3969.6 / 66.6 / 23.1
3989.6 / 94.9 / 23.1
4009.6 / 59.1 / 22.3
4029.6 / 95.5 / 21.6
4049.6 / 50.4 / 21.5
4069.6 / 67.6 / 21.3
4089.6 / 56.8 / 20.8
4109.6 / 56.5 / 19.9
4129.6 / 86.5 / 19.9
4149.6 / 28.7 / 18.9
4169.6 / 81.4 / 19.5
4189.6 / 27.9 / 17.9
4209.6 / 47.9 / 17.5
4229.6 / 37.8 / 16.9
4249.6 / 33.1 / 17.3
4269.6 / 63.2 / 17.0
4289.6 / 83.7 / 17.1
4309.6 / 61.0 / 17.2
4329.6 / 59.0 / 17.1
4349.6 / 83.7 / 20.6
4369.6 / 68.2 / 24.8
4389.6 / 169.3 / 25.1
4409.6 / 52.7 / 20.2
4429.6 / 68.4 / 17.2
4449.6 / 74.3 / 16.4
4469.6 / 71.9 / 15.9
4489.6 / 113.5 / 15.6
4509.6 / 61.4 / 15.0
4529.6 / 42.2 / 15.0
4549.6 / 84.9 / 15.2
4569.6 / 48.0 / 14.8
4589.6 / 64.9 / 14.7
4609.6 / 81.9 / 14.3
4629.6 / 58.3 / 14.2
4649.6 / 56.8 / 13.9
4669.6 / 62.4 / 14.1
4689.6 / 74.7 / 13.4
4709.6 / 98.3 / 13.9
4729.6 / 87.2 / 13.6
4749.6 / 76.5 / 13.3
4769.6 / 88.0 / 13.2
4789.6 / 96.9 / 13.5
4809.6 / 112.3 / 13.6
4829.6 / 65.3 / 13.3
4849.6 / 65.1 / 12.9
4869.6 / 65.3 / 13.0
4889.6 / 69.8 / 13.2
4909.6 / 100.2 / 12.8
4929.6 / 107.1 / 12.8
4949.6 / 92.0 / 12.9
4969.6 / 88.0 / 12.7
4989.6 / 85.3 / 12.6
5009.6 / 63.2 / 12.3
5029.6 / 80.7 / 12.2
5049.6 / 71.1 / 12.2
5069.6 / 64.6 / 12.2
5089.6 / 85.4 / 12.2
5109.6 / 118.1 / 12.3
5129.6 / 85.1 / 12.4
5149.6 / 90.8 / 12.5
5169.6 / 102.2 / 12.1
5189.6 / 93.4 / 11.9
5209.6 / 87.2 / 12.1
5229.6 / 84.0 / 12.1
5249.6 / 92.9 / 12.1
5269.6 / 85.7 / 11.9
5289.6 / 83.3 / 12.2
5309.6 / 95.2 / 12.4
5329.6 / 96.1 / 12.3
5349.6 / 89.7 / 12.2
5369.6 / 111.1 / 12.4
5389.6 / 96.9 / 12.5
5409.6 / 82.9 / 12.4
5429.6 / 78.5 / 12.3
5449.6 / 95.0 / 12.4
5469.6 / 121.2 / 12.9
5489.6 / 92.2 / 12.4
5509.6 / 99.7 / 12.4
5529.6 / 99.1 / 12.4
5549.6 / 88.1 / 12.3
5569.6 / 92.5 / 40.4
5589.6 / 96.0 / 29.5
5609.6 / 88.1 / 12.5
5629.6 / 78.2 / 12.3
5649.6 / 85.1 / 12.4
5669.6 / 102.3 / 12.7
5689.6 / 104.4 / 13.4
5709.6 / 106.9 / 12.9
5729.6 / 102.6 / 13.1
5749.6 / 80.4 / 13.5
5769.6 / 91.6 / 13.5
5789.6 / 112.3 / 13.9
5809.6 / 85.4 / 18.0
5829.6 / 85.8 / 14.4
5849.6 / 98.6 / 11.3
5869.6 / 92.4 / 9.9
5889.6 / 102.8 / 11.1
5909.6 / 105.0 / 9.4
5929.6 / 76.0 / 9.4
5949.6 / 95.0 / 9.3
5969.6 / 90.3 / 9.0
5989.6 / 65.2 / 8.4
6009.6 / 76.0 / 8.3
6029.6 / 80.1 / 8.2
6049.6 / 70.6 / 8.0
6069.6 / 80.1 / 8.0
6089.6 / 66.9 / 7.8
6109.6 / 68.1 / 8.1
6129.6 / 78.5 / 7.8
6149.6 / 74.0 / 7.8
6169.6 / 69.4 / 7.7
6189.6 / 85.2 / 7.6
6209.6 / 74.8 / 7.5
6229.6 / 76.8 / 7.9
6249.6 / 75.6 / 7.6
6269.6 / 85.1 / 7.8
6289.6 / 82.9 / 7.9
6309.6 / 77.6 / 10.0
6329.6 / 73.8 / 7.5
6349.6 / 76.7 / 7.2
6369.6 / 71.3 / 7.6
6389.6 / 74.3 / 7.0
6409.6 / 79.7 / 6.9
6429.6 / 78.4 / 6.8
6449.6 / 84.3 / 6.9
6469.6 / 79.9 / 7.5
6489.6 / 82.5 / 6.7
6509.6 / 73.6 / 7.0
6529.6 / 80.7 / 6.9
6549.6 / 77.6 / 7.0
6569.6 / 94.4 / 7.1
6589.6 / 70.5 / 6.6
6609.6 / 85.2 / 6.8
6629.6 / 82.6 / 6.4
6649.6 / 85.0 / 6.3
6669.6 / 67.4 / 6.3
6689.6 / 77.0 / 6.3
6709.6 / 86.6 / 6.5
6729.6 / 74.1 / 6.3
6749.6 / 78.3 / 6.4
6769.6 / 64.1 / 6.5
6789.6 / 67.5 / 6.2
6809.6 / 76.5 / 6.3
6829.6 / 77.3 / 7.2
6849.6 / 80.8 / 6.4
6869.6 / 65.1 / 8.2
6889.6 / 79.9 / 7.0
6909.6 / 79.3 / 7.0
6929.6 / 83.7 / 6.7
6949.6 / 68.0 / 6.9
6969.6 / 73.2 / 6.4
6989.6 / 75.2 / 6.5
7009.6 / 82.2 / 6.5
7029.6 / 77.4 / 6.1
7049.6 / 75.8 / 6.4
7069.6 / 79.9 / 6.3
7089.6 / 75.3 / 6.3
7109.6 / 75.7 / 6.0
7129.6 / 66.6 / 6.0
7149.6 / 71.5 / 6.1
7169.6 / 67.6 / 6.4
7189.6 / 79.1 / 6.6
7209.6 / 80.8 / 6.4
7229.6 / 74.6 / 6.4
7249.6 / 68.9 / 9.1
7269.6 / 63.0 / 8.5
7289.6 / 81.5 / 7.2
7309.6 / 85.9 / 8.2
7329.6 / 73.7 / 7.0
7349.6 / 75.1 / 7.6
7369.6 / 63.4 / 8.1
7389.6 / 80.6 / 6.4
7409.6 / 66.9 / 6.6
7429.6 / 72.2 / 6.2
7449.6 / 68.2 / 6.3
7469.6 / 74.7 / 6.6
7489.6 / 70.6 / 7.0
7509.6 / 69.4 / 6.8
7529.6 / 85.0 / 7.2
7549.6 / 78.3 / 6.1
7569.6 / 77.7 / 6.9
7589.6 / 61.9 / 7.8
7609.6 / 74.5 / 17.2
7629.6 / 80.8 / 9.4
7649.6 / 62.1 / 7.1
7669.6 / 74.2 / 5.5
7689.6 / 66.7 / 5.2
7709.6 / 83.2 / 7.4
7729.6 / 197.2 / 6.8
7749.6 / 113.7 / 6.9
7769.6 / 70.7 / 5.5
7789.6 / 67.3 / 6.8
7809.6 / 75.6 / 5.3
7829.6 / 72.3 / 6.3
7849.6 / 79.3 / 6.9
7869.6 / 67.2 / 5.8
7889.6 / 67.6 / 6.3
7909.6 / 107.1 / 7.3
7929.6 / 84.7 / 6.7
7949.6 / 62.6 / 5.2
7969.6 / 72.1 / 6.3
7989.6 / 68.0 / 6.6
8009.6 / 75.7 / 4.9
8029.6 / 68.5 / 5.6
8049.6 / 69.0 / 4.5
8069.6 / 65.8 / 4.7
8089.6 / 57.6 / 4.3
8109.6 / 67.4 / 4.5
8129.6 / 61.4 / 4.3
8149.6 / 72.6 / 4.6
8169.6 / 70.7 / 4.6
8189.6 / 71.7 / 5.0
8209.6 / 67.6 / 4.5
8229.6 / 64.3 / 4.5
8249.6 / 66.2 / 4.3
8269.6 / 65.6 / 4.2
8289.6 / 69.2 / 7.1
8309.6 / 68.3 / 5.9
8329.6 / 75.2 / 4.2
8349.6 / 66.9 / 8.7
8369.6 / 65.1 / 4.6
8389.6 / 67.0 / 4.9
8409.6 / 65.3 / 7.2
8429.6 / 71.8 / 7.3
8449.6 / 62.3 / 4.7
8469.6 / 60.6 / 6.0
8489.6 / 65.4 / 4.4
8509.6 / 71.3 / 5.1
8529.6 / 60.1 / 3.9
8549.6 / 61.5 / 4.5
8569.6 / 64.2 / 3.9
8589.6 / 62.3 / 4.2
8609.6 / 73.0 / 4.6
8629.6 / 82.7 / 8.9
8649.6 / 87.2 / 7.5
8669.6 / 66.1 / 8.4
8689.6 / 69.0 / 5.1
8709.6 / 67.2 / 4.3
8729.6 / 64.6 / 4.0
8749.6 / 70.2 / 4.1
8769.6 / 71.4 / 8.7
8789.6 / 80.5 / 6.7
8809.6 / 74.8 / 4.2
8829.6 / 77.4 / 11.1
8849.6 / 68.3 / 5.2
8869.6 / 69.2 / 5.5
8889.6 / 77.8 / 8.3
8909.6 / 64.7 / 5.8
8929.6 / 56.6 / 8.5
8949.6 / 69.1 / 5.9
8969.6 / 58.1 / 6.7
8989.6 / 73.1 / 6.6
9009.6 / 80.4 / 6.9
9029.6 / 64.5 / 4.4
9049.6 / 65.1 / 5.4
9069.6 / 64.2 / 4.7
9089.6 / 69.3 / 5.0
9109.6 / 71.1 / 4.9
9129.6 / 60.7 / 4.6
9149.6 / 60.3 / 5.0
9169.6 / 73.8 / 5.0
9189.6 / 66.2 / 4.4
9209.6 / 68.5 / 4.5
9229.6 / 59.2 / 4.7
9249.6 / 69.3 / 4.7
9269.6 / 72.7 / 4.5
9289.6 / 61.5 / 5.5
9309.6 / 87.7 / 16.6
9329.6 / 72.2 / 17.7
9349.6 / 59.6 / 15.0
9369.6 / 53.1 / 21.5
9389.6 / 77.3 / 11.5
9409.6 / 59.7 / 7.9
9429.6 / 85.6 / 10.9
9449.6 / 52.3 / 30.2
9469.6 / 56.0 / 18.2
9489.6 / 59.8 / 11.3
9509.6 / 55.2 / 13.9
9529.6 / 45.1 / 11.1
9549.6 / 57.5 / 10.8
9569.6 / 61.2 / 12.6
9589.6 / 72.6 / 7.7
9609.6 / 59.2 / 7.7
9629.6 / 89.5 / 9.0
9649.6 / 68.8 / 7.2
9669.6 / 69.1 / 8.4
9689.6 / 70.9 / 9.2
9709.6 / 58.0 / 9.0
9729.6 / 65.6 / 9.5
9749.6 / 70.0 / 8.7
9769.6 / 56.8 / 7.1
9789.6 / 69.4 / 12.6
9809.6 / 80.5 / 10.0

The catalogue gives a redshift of 0.18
